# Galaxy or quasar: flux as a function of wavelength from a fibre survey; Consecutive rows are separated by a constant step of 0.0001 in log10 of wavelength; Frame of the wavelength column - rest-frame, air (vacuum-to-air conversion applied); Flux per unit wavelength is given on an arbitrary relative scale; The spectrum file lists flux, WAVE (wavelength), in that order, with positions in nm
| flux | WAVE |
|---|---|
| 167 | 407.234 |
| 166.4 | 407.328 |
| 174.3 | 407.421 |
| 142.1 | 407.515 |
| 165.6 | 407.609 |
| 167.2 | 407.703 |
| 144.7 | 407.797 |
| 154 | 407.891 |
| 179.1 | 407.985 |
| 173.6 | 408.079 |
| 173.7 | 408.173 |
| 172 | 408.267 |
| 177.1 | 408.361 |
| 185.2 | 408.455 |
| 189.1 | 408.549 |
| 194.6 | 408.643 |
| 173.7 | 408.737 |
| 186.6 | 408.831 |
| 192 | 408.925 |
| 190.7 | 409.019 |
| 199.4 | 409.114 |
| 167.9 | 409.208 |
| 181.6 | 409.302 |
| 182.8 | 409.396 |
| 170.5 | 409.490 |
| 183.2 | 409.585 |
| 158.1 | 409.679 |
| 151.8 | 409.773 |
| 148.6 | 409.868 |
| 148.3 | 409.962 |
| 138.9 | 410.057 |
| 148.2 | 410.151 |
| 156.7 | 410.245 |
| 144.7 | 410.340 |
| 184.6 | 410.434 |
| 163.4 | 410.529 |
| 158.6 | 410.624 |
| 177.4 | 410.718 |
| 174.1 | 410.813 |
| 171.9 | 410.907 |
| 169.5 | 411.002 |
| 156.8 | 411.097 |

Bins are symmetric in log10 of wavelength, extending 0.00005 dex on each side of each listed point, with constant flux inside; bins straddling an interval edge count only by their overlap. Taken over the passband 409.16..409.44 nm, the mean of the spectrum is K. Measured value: 178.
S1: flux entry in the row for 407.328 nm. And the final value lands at 166.4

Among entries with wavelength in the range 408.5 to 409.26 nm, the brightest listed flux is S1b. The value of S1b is 199.4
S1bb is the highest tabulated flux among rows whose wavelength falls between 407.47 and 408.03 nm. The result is 179.1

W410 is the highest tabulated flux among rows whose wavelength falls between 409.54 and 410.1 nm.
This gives 183.2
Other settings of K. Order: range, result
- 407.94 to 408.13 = 176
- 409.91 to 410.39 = 148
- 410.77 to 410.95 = 174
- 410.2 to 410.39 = 151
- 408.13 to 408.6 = 180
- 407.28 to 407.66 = 162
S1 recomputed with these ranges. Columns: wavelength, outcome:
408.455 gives 185.2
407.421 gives 174.3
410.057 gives 138.9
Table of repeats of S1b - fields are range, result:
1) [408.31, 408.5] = 185.2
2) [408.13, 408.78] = 194.6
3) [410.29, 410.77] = 184.6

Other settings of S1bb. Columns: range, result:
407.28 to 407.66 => 174.3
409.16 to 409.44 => 182.8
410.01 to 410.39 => 156.7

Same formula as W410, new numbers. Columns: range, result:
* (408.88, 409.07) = 192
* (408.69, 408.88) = 186.6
